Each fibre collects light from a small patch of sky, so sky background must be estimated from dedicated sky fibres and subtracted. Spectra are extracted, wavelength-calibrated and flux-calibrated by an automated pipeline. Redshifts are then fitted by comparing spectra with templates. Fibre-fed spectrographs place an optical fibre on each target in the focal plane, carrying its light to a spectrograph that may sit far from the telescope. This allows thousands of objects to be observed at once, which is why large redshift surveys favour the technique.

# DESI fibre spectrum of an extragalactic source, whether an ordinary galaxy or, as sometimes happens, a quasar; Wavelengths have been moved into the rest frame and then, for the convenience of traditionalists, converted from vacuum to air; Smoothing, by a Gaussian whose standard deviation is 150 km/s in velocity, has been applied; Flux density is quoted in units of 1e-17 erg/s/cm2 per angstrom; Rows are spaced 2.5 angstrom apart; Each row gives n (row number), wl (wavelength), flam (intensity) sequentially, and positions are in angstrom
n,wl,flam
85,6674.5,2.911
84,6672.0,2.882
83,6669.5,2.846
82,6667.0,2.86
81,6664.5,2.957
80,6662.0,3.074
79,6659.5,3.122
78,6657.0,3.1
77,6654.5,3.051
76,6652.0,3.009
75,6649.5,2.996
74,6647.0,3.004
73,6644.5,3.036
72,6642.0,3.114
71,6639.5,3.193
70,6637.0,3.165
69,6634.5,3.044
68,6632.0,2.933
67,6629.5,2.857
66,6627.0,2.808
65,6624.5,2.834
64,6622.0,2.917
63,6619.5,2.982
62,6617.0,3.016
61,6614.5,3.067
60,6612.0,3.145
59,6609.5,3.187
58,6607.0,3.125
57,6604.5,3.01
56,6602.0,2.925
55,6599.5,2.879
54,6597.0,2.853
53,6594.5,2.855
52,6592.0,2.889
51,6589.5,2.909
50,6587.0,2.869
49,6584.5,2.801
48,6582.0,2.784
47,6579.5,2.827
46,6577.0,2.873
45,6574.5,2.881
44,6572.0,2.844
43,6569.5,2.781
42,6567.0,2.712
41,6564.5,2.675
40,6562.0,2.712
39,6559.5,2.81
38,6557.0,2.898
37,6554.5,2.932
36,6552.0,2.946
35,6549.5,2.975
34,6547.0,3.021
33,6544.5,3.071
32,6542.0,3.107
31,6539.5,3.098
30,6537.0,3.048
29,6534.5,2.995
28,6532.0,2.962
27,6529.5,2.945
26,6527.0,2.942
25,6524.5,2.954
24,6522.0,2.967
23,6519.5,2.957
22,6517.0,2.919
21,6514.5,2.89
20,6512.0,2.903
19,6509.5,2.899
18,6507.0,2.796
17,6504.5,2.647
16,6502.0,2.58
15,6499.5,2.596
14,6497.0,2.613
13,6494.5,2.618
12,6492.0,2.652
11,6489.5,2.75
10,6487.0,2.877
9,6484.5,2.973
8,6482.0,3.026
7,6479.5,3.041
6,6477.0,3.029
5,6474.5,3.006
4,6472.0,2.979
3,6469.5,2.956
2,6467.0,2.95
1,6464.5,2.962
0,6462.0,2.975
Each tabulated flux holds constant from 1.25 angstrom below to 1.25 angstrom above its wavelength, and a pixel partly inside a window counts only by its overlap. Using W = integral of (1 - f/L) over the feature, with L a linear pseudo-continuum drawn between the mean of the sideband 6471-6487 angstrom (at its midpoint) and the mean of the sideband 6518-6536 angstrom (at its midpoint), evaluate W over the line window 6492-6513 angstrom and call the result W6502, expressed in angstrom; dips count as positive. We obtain 2.0 angstrom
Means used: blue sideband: 3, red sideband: 2.96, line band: 2.7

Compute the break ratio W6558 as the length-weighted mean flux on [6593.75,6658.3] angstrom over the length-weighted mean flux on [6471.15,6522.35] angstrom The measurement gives 1.1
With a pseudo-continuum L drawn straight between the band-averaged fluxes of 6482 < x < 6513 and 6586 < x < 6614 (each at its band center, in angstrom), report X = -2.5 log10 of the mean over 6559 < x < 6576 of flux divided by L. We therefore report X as 0.05 mag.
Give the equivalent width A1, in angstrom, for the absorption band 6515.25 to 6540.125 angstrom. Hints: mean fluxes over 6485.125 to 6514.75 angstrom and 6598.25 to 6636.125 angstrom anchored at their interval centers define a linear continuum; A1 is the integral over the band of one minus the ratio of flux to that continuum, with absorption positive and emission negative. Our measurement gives -1.60 angstrom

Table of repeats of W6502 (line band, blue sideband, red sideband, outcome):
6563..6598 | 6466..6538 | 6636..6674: 1.52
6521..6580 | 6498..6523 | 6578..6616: -0.94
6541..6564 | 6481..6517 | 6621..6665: -0.54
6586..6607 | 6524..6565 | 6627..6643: 0.59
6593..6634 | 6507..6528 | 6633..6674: 0.43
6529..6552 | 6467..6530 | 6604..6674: -0.93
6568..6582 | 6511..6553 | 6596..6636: 0.68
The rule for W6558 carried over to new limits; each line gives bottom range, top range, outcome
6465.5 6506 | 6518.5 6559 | 1.05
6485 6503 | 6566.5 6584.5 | 1.05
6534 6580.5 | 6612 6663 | 1.04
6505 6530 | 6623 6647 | 1.03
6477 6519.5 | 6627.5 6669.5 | 1.08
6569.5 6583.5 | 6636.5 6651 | 1.09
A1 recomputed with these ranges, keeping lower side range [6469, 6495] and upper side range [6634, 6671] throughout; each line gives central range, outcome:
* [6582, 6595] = 0.6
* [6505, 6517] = 0.3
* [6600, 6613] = -0.3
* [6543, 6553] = -0.2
